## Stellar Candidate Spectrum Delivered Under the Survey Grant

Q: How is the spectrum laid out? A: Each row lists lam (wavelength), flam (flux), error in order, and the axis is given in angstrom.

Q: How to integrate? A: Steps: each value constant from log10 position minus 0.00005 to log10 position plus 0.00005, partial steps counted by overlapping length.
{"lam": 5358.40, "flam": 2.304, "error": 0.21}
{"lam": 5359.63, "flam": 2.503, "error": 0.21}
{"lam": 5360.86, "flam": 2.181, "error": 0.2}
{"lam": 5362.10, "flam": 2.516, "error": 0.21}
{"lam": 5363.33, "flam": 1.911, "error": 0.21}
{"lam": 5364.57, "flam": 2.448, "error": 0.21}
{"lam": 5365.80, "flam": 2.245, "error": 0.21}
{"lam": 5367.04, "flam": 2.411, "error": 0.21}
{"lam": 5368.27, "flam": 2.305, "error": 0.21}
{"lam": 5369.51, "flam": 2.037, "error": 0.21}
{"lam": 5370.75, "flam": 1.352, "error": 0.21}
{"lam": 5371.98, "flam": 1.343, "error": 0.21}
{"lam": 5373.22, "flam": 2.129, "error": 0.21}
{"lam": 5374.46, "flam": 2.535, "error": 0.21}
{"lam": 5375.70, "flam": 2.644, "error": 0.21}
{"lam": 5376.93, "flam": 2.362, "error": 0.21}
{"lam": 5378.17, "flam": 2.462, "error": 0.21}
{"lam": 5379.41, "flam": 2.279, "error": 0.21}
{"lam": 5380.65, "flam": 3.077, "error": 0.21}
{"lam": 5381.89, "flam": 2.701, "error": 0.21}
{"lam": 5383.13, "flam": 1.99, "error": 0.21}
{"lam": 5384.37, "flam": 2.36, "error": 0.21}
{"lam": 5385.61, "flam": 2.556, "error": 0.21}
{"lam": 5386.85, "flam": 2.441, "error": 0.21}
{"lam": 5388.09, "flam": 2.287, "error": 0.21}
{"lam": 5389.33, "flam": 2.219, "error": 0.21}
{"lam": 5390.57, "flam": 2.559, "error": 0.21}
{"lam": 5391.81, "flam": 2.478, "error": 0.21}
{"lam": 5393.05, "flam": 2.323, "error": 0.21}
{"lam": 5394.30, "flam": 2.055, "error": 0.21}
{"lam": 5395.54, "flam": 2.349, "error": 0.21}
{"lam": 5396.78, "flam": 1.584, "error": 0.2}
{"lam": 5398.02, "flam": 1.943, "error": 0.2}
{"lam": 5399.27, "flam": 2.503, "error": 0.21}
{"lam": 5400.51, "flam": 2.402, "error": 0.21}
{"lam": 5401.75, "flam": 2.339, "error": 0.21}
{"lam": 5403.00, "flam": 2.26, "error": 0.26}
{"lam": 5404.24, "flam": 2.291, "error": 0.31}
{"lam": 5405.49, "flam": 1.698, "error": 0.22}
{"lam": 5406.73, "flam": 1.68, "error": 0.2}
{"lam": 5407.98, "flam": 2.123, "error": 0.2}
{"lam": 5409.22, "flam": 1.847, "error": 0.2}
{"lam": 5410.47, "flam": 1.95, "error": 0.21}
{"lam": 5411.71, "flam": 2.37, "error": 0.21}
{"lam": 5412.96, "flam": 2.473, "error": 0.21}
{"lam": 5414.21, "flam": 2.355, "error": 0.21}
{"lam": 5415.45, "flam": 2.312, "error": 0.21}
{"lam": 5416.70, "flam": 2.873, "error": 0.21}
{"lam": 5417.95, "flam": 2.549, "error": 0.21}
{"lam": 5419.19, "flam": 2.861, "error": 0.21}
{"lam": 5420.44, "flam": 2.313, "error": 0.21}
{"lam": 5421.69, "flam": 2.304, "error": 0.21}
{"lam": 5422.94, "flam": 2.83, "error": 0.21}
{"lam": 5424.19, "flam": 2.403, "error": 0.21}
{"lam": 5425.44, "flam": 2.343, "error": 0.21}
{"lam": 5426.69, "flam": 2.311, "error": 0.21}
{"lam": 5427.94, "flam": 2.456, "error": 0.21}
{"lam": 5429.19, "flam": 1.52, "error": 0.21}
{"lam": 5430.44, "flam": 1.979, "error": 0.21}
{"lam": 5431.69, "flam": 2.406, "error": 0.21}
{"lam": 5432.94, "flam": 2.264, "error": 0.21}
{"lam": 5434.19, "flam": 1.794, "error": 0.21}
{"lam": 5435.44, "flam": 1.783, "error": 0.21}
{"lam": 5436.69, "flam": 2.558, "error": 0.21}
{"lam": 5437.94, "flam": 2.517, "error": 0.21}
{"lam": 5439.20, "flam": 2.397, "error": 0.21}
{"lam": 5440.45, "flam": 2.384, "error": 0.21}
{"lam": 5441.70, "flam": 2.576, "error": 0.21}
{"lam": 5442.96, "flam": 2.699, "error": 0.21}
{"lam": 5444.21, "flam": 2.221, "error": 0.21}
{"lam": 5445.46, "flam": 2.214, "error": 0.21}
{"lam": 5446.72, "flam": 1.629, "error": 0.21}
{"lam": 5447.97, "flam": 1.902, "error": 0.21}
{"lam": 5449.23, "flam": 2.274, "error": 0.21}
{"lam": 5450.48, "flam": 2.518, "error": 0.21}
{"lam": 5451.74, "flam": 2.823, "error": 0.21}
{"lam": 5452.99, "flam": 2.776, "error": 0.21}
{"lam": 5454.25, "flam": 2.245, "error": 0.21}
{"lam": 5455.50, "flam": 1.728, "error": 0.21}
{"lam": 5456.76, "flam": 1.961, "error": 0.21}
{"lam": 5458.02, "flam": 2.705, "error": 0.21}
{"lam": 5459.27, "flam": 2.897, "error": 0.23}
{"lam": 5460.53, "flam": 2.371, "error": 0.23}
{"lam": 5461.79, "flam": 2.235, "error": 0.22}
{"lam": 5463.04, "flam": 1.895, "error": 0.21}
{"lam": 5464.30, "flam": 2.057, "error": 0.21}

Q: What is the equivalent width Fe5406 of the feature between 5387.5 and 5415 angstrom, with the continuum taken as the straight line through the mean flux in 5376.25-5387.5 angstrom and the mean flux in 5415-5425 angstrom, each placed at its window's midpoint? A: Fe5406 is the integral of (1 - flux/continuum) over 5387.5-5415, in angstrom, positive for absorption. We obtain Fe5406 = 3.6 angstrom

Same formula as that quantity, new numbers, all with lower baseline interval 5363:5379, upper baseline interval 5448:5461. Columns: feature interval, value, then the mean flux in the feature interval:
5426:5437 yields 1.1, 2.11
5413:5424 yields -1.1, 2.54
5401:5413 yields 1.0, 2.09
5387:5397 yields -0.2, 2.27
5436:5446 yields -0.3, 2.44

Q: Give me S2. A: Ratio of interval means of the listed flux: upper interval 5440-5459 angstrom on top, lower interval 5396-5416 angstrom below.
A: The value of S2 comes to 1.1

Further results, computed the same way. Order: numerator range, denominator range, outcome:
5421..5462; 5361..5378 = 1.06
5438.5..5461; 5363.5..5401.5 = 1.03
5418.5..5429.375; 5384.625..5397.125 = 1.04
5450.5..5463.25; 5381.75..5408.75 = 1.07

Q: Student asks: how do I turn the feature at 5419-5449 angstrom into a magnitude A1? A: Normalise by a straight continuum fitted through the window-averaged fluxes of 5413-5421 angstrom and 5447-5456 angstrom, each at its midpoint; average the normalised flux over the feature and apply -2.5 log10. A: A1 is 0.07 mag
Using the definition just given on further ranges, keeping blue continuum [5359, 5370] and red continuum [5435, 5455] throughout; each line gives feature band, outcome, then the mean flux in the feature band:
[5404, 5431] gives 0.03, 2.27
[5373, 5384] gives -0.08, 2.47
